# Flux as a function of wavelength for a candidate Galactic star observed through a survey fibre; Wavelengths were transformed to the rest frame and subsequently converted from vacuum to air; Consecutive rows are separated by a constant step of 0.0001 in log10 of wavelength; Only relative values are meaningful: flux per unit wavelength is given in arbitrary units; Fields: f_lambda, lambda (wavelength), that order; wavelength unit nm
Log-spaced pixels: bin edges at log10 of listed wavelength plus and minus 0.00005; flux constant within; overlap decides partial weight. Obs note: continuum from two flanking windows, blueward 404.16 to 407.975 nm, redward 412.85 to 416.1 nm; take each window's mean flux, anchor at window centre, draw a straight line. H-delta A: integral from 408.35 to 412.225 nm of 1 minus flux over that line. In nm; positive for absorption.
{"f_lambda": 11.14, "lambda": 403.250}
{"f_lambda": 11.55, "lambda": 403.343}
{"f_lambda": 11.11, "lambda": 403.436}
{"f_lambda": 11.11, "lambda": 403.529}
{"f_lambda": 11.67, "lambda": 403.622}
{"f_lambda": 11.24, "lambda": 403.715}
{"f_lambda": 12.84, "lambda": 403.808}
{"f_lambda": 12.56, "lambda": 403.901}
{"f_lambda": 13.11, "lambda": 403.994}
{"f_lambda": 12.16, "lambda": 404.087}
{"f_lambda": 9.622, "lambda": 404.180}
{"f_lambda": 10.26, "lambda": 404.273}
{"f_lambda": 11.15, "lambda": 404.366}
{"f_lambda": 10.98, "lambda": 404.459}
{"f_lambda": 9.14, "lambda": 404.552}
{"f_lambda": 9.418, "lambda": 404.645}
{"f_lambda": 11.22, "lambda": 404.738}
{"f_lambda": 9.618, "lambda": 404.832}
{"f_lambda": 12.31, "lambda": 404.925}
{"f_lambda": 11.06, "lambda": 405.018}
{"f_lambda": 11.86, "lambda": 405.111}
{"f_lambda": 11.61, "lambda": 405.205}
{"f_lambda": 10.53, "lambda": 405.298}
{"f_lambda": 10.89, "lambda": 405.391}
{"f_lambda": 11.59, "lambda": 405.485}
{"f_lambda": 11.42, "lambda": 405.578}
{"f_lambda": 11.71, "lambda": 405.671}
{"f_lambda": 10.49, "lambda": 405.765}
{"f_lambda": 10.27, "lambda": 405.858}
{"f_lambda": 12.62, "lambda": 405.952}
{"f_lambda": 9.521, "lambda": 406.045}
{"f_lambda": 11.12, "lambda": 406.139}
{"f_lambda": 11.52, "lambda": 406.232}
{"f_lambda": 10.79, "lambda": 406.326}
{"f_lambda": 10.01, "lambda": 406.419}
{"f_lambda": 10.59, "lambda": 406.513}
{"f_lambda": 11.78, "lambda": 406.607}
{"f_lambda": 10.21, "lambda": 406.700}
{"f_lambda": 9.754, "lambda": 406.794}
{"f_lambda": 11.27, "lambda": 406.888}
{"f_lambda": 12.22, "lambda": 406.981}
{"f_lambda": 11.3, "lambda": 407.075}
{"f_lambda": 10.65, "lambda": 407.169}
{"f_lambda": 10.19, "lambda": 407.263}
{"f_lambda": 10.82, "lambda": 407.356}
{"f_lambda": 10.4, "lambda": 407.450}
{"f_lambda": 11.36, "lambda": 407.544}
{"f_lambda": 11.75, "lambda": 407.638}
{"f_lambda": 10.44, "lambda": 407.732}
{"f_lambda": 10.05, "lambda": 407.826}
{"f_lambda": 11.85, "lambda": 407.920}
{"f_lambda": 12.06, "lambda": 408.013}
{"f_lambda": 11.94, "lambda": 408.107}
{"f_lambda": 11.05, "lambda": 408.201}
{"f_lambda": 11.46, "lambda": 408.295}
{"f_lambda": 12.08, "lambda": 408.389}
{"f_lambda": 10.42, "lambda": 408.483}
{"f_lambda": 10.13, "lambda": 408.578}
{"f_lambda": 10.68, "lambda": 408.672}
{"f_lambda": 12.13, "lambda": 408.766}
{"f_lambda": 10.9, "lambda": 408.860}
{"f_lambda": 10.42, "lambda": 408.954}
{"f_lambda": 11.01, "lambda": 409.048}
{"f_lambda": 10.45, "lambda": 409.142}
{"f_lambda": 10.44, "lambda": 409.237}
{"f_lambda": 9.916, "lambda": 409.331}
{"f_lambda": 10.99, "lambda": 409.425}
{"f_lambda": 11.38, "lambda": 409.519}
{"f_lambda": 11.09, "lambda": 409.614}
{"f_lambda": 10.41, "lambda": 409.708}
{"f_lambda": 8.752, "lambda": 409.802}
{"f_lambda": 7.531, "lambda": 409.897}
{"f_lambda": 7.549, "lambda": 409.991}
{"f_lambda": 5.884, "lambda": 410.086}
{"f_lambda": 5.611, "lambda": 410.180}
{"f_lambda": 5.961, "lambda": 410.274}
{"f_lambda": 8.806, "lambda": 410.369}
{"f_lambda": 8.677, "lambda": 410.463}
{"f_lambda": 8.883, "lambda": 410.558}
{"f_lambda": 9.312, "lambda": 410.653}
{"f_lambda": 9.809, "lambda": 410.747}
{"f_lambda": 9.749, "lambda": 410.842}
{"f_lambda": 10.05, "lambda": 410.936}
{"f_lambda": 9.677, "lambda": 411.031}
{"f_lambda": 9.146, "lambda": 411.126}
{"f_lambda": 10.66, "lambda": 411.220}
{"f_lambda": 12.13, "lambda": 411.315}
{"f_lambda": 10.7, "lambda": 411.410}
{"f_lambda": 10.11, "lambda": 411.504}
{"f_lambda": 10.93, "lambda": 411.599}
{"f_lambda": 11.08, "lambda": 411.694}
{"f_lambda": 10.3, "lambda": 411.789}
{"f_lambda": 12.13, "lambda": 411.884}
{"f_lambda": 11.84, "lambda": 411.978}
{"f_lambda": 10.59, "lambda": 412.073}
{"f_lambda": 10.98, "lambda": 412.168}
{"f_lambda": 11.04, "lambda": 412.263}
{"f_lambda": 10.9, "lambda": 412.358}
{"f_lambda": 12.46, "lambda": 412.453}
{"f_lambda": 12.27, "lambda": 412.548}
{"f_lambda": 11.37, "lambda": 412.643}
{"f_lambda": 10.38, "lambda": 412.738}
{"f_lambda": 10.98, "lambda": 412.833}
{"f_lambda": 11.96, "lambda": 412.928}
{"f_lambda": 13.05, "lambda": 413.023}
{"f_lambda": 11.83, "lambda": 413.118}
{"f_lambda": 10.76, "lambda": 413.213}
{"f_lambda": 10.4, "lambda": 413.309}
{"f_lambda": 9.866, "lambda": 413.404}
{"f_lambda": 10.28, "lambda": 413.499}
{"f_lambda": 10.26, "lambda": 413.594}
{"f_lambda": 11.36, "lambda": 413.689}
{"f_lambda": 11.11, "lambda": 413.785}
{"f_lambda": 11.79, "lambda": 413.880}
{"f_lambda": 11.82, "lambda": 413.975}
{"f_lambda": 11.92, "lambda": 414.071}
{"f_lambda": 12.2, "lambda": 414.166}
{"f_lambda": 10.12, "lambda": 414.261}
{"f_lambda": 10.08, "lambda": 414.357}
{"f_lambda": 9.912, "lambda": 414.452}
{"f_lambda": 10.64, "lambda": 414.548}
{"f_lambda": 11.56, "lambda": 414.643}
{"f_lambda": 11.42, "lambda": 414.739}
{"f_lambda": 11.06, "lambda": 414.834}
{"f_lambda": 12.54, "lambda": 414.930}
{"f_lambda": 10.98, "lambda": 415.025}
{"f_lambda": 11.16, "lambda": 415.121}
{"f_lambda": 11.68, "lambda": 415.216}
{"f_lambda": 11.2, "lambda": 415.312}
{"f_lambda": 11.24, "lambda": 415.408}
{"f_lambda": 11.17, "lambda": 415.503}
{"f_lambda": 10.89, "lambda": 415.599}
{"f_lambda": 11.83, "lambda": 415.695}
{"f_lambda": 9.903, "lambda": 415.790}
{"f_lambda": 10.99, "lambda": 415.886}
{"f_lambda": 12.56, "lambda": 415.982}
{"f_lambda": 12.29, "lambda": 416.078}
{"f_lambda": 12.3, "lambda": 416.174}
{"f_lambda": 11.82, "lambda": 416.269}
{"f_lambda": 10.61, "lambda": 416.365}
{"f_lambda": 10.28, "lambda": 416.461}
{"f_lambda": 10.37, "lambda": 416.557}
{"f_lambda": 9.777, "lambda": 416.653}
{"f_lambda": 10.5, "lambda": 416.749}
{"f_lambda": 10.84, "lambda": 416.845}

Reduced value 0.374 nm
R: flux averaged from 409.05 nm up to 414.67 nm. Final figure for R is 10.4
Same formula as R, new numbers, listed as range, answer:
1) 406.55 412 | 10.3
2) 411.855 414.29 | 11.3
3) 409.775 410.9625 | 8.16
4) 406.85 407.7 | 11.1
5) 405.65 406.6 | 10.9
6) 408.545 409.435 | 10.7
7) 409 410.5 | 9.03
